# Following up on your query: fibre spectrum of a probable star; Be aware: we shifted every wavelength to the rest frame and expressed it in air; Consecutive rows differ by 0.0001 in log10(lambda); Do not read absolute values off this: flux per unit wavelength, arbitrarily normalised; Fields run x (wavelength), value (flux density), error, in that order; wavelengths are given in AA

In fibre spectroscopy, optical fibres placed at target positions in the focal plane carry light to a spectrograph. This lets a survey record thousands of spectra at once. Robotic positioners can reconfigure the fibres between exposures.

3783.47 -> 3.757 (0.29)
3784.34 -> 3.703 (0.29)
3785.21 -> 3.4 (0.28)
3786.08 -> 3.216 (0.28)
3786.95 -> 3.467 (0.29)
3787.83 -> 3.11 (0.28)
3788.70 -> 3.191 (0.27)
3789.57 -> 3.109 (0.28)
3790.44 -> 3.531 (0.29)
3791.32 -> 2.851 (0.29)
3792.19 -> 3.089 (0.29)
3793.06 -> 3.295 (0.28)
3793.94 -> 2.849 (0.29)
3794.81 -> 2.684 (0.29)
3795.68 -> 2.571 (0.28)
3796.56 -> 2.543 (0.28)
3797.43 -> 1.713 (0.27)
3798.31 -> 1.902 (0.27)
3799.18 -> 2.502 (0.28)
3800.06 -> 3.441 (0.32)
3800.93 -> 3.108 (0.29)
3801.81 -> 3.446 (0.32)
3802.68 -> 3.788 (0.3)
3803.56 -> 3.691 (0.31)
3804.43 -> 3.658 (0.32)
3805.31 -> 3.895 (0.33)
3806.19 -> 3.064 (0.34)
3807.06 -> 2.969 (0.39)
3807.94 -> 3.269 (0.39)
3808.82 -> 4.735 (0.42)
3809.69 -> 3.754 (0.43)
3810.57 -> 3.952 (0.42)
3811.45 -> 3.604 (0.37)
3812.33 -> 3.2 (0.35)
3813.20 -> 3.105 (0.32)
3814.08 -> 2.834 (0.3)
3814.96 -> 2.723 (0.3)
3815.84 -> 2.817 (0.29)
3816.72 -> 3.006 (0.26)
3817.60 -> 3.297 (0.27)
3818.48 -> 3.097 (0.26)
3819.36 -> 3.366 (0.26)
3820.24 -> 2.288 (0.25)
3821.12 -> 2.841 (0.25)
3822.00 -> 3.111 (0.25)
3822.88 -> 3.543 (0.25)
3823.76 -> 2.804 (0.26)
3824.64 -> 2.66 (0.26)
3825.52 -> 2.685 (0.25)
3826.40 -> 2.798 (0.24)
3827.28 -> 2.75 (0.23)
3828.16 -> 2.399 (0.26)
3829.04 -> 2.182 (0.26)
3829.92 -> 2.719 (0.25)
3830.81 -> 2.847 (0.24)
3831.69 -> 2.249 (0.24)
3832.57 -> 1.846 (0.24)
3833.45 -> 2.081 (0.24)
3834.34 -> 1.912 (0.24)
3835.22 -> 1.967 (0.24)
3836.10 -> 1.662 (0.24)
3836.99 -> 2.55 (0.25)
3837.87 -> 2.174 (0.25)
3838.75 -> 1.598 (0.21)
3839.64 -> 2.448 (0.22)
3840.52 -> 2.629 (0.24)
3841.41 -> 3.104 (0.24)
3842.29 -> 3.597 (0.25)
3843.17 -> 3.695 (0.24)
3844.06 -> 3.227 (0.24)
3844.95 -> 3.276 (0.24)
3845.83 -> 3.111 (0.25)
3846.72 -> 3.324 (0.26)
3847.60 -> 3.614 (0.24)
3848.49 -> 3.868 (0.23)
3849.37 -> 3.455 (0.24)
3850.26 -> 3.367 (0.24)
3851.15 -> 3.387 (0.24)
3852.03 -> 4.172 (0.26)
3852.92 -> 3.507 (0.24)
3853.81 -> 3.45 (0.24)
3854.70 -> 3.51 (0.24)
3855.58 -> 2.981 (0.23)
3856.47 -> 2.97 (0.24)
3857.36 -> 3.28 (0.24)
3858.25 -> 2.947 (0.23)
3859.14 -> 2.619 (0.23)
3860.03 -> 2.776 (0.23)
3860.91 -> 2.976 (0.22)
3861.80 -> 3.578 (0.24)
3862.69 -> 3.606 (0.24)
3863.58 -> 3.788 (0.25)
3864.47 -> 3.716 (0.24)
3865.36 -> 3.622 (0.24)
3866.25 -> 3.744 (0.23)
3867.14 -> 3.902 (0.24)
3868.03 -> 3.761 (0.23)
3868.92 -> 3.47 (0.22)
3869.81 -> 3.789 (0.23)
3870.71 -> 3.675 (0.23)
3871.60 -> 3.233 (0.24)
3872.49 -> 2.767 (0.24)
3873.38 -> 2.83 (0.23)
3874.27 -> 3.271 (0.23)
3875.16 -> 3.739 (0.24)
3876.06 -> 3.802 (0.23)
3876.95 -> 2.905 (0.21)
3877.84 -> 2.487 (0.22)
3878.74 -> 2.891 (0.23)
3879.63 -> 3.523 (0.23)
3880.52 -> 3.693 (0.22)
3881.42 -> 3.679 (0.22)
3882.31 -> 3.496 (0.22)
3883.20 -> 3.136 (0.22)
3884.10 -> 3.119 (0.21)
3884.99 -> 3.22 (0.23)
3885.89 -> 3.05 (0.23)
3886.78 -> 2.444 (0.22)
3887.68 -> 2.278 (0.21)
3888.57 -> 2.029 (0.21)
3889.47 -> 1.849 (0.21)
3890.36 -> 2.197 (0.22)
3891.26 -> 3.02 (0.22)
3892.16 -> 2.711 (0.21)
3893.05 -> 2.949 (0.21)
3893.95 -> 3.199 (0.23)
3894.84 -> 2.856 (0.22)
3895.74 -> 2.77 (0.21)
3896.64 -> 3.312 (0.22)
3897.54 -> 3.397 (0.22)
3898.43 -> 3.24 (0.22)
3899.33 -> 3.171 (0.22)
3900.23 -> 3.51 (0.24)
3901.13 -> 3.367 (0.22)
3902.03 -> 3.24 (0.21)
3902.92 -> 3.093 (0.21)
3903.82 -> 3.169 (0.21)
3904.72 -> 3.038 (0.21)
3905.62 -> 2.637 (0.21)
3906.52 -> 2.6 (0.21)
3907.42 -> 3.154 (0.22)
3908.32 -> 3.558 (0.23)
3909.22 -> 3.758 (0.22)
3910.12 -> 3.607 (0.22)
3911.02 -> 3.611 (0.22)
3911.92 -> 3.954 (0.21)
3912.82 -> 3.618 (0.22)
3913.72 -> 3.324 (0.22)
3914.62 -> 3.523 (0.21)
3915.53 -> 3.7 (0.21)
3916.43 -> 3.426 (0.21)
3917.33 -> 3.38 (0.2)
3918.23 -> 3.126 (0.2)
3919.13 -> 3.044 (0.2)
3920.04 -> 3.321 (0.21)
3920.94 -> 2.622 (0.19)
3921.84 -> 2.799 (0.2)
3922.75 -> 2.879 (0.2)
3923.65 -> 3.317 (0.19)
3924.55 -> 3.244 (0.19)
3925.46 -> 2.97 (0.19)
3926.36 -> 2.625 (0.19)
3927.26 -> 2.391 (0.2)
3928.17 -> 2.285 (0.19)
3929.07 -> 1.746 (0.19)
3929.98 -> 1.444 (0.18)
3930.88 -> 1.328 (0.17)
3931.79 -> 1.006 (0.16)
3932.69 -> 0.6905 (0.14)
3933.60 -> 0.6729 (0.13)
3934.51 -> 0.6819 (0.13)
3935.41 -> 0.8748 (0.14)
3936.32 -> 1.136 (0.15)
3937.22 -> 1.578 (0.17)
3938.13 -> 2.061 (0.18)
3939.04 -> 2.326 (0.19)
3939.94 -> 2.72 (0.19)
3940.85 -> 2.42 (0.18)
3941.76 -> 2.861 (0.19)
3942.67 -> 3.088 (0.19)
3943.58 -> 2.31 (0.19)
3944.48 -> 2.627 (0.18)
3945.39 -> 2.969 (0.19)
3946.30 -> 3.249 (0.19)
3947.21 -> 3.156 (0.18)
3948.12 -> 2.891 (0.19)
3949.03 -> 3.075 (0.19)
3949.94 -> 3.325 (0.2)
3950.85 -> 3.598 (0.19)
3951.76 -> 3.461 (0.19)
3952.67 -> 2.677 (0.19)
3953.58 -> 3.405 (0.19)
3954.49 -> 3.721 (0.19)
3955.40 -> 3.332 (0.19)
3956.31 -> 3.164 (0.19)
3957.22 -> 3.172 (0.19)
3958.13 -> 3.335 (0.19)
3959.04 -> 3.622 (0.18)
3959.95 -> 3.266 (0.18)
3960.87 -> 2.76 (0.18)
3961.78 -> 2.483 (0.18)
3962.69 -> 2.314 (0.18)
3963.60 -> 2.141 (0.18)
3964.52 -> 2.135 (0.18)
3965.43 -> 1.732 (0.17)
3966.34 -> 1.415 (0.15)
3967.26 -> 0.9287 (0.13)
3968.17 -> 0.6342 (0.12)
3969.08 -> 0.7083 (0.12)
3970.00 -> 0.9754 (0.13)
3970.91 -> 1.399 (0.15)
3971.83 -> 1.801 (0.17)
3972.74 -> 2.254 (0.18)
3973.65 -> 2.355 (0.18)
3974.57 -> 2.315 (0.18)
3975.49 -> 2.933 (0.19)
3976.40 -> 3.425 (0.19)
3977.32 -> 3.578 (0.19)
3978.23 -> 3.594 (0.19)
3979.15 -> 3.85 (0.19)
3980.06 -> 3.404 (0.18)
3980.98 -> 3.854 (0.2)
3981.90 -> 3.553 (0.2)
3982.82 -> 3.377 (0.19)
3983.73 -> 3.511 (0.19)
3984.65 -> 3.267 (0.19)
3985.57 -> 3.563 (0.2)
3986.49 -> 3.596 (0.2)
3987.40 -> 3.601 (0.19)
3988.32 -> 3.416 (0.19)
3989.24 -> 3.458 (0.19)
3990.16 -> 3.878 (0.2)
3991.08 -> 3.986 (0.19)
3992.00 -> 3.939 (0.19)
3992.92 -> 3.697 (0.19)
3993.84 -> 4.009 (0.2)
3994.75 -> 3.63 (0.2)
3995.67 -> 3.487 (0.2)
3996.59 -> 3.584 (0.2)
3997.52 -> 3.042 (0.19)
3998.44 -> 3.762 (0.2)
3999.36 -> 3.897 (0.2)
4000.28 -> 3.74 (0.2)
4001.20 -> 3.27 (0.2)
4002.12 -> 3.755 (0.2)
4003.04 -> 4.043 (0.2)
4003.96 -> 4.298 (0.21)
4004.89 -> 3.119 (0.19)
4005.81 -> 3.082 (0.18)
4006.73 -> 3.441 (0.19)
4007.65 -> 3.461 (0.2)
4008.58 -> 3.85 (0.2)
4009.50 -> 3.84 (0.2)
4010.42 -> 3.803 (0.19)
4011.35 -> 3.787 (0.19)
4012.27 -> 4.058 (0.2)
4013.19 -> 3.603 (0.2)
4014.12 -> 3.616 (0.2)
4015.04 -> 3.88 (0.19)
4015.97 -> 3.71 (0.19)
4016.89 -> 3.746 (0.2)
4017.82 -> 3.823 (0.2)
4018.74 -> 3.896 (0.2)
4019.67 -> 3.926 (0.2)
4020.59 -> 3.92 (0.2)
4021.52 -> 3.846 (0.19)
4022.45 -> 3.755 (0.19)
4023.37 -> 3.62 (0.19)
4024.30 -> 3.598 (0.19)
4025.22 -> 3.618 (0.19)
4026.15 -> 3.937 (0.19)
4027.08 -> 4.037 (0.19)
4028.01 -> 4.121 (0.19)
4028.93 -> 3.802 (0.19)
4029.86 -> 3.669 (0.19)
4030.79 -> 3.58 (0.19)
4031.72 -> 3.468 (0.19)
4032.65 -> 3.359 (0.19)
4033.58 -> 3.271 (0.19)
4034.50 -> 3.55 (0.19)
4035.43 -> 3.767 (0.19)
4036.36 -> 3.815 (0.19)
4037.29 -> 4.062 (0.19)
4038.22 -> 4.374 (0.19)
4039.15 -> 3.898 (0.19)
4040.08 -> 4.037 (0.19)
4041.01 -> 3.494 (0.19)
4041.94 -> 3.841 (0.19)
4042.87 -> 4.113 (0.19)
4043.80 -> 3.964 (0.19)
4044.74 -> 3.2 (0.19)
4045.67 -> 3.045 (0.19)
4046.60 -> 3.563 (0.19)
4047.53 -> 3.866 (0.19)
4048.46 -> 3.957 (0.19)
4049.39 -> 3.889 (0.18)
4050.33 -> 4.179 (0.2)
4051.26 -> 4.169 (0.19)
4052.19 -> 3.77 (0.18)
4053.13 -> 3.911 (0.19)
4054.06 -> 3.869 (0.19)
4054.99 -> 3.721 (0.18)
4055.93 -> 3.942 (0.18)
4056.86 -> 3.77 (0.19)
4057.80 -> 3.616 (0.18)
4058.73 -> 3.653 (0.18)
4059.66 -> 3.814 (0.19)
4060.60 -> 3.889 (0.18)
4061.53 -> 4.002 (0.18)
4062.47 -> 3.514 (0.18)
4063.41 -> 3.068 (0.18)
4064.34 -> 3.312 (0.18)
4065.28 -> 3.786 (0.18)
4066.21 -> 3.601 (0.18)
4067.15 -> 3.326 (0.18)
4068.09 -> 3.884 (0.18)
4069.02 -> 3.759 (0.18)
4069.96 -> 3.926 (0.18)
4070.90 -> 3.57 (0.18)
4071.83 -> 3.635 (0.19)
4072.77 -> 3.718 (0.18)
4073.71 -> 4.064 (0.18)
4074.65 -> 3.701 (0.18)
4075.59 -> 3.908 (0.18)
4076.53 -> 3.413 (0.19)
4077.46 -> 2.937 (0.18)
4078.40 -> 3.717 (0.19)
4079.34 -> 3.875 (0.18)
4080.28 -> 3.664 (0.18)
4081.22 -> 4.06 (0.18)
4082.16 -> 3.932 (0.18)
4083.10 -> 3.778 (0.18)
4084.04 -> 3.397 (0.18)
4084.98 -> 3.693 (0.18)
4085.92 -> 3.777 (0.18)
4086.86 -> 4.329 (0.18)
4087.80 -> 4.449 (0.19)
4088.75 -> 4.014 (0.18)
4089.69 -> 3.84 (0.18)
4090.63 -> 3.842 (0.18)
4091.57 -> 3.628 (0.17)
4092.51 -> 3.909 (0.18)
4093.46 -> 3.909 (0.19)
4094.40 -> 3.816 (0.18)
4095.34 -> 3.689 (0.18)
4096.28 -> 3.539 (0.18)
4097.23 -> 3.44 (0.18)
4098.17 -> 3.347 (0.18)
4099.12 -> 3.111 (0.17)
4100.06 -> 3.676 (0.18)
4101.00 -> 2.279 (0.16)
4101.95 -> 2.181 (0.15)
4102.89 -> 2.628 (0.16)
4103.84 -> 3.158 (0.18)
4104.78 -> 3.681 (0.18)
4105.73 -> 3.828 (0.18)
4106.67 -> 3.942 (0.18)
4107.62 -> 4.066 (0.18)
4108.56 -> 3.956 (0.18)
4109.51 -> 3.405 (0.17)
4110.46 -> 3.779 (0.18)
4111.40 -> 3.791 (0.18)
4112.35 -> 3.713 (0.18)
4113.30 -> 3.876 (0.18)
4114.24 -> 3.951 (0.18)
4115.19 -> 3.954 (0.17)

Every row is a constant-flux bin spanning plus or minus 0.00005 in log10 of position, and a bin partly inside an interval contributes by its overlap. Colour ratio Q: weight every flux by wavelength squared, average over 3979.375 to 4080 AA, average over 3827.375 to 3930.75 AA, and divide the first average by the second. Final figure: 1.3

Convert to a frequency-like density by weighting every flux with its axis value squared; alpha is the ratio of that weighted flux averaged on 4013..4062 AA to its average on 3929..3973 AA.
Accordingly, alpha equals 1.75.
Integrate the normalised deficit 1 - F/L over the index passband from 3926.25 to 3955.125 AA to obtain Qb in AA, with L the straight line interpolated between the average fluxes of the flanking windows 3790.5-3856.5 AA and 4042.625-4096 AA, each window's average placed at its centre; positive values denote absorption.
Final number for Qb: 8.9 AA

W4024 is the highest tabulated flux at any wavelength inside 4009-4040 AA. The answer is 4.374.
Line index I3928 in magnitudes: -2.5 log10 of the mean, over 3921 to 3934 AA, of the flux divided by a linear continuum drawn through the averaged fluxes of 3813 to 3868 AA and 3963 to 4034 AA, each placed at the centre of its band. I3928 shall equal 0.44 mag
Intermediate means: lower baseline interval 2.99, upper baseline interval 3.31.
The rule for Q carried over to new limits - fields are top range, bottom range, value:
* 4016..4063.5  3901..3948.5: 1.50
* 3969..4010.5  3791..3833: 1.22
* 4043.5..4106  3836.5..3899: 1.28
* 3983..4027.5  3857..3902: 1.24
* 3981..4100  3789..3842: 1.45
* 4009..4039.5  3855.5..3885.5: 1.23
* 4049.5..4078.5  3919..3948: 1.75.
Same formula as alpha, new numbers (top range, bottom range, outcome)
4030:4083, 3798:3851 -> 1.41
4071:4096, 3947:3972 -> 1.60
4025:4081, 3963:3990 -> 1.46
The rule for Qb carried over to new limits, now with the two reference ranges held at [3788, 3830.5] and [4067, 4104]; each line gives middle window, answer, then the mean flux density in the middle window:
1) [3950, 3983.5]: 6.71 AA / 2.7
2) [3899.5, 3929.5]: 1.14 AA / 3.14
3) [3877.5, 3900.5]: 1.76 AA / 2.97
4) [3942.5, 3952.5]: 0.83 AA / 3.06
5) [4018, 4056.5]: -2.97 AA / 3.79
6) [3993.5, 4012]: -1.07 AA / 3.65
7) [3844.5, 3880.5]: -2.41 AA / 3.37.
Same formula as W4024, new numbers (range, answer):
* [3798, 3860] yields 4.735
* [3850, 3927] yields 4.172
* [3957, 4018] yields 4.298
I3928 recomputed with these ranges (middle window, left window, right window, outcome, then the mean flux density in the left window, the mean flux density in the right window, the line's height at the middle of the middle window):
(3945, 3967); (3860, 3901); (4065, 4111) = 0.15 mag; 3.18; 3.64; 3.35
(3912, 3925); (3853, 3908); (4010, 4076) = 0.01 mag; 3.15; 3.76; 3.3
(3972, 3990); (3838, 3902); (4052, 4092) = 0.06 mag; 3.19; 3.75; 3.49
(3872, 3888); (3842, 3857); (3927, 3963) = 0.00 mag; 3.44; 2.48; 3.13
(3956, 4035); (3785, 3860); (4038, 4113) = 0.06 mag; 3.01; 3.69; 3.48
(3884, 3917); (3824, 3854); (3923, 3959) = -0.18 mag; 2.83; 2.5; 2.63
